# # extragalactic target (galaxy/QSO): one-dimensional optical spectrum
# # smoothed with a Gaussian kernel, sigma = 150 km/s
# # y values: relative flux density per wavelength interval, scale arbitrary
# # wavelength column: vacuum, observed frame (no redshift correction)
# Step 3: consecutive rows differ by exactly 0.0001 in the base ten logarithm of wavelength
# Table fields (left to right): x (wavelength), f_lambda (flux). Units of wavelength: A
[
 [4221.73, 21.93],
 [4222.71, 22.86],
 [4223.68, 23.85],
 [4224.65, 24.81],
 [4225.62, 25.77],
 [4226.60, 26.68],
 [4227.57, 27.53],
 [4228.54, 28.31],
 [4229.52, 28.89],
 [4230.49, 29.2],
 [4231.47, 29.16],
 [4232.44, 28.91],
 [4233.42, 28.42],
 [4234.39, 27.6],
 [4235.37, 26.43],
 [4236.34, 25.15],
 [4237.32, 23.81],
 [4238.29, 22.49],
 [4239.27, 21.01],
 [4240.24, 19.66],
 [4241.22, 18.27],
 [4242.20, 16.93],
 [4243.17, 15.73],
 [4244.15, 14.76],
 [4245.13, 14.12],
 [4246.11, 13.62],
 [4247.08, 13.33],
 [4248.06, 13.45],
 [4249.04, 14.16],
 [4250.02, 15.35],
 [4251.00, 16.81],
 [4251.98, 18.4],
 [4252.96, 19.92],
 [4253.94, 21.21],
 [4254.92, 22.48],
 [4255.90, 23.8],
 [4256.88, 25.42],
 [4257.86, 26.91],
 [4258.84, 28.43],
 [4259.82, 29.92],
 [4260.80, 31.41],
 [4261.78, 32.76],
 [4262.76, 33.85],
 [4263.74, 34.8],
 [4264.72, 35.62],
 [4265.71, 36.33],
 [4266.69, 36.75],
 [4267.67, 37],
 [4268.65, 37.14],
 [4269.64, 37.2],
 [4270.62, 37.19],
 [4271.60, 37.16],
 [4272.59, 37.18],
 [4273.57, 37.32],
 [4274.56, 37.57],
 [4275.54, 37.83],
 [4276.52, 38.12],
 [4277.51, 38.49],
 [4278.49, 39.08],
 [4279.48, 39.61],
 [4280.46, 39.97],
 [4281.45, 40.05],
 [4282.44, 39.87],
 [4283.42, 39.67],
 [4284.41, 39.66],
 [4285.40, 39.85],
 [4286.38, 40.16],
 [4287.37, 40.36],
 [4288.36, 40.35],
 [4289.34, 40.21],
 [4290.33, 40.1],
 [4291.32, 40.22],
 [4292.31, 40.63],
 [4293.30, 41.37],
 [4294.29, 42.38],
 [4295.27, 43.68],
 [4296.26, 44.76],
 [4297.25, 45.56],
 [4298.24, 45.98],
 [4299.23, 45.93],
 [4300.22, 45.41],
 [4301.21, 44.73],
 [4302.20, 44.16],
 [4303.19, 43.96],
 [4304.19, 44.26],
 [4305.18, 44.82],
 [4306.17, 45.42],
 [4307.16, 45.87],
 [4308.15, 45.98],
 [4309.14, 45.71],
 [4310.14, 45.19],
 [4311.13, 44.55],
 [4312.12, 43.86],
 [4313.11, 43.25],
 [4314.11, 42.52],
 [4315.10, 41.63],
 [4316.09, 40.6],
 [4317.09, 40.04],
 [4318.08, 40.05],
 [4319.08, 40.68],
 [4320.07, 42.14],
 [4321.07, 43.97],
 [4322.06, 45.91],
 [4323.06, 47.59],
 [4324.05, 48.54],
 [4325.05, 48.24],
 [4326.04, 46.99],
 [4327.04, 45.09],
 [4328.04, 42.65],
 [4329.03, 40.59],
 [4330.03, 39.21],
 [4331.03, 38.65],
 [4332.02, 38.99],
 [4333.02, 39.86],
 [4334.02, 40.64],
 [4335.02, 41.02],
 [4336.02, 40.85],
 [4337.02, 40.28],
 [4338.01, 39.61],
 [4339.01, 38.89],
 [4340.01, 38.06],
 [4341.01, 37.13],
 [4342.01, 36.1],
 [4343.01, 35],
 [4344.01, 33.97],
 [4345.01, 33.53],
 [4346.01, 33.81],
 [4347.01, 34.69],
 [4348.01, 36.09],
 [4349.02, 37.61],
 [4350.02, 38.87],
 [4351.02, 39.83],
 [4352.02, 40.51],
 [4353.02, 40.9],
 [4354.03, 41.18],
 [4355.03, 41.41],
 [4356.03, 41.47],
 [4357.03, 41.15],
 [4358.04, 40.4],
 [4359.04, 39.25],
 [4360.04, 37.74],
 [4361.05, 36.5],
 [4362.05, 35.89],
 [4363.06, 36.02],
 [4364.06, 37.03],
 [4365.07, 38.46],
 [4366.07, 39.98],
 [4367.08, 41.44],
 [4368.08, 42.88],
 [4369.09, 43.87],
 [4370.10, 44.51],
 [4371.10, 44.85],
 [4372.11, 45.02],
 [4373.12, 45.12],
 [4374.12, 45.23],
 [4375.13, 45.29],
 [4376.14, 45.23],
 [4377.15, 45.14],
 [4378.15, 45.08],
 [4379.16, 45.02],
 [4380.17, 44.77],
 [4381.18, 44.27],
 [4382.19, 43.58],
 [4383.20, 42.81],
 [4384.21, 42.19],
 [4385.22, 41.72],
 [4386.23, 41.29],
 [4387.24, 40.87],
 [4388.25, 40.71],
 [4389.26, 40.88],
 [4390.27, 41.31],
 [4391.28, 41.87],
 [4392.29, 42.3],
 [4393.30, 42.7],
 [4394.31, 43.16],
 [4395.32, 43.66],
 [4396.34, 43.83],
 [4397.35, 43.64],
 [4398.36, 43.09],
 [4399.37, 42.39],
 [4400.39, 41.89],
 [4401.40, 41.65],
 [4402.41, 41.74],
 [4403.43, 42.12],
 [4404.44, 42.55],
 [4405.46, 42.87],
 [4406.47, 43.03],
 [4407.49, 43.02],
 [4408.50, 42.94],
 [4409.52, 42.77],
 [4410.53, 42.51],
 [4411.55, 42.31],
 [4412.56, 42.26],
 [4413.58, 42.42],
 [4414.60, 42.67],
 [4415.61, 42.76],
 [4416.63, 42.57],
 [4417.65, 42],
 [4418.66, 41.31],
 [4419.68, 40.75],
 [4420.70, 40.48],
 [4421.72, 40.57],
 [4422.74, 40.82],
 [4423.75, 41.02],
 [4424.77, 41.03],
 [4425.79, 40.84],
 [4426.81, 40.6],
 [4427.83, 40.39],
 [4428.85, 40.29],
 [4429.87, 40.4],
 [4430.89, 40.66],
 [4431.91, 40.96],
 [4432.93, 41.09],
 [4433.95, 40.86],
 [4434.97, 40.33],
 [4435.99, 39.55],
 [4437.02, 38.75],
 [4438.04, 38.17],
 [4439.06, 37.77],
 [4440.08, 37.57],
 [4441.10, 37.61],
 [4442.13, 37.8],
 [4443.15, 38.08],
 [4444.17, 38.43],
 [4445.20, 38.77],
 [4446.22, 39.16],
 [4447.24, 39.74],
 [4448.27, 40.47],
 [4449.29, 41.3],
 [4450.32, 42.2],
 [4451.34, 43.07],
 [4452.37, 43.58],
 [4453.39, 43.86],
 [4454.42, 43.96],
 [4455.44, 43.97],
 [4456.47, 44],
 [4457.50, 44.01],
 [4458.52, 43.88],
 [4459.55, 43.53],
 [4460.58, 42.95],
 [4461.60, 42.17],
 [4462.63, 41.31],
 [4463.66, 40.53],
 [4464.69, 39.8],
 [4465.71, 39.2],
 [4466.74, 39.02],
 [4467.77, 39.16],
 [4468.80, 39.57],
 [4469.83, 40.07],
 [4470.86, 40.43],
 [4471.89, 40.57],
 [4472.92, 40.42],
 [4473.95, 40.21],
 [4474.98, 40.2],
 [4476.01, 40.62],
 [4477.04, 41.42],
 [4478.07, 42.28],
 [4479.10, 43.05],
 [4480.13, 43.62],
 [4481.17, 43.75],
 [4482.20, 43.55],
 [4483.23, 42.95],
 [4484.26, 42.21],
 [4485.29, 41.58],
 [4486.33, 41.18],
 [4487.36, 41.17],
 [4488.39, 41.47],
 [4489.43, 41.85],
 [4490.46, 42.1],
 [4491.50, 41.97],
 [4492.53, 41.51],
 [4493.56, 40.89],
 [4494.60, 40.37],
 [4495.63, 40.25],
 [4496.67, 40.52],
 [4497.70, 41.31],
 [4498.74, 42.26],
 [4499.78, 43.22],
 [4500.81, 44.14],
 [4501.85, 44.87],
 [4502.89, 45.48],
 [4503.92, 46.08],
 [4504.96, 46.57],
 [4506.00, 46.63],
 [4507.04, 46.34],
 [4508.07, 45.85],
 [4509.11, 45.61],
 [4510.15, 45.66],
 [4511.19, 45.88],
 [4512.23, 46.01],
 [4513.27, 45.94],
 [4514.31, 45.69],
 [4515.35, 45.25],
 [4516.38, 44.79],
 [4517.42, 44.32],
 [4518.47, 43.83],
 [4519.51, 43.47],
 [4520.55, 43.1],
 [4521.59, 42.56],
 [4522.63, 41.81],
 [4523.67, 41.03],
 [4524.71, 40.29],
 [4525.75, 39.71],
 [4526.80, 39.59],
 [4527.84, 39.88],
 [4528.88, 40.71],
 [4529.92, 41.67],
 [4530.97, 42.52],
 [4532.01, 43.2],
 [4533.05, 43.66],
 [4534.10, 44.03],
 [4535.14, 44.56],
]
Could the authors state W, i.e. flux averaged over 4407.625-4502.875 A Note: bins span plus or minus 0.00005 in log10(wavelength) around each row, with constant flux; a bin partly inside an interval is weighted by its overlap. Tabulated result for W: 41.3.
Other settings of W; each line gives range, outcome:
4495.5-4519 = 44.7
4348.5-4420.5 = 42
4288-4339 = 43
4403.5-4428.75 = 41.8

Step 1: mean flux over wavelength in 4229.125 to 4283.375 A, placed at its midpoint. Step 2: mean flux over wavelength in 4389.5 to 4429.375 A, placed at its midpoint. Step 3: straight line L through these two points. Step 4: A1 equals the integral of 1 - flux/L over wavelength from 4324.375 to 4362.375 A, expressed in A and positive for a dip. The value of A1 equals -3.5 A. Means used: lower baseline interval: 28.2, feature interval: 39.3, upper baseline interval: 42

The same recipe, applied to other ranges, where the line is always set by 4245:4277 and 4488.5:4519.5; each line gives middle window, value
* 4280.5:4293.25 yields -4.3 A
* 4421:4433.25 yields -0.5 A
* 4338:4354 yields -1.6 A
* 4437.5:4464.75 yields -0.3 A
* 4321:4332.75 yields -4.0 A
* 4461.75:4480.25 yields 0.5 A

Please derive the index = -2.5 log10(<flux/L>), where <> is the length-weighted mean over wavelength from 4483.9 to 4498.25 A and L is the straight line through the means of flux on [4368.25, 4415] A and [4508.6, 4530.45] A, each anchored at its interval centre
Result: 0.048 mag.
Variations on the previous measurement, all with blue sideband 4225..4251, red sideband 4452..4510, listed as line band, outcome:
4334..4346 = -0.232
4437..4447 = 0.023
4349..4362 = -0.244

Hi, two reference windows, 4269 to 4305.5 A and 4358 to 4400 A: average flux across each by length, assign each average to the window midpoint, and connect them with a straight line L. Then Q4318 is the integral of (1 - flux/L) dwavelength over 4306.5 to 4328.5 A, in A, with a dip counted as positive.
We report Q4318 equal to -1.5 A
